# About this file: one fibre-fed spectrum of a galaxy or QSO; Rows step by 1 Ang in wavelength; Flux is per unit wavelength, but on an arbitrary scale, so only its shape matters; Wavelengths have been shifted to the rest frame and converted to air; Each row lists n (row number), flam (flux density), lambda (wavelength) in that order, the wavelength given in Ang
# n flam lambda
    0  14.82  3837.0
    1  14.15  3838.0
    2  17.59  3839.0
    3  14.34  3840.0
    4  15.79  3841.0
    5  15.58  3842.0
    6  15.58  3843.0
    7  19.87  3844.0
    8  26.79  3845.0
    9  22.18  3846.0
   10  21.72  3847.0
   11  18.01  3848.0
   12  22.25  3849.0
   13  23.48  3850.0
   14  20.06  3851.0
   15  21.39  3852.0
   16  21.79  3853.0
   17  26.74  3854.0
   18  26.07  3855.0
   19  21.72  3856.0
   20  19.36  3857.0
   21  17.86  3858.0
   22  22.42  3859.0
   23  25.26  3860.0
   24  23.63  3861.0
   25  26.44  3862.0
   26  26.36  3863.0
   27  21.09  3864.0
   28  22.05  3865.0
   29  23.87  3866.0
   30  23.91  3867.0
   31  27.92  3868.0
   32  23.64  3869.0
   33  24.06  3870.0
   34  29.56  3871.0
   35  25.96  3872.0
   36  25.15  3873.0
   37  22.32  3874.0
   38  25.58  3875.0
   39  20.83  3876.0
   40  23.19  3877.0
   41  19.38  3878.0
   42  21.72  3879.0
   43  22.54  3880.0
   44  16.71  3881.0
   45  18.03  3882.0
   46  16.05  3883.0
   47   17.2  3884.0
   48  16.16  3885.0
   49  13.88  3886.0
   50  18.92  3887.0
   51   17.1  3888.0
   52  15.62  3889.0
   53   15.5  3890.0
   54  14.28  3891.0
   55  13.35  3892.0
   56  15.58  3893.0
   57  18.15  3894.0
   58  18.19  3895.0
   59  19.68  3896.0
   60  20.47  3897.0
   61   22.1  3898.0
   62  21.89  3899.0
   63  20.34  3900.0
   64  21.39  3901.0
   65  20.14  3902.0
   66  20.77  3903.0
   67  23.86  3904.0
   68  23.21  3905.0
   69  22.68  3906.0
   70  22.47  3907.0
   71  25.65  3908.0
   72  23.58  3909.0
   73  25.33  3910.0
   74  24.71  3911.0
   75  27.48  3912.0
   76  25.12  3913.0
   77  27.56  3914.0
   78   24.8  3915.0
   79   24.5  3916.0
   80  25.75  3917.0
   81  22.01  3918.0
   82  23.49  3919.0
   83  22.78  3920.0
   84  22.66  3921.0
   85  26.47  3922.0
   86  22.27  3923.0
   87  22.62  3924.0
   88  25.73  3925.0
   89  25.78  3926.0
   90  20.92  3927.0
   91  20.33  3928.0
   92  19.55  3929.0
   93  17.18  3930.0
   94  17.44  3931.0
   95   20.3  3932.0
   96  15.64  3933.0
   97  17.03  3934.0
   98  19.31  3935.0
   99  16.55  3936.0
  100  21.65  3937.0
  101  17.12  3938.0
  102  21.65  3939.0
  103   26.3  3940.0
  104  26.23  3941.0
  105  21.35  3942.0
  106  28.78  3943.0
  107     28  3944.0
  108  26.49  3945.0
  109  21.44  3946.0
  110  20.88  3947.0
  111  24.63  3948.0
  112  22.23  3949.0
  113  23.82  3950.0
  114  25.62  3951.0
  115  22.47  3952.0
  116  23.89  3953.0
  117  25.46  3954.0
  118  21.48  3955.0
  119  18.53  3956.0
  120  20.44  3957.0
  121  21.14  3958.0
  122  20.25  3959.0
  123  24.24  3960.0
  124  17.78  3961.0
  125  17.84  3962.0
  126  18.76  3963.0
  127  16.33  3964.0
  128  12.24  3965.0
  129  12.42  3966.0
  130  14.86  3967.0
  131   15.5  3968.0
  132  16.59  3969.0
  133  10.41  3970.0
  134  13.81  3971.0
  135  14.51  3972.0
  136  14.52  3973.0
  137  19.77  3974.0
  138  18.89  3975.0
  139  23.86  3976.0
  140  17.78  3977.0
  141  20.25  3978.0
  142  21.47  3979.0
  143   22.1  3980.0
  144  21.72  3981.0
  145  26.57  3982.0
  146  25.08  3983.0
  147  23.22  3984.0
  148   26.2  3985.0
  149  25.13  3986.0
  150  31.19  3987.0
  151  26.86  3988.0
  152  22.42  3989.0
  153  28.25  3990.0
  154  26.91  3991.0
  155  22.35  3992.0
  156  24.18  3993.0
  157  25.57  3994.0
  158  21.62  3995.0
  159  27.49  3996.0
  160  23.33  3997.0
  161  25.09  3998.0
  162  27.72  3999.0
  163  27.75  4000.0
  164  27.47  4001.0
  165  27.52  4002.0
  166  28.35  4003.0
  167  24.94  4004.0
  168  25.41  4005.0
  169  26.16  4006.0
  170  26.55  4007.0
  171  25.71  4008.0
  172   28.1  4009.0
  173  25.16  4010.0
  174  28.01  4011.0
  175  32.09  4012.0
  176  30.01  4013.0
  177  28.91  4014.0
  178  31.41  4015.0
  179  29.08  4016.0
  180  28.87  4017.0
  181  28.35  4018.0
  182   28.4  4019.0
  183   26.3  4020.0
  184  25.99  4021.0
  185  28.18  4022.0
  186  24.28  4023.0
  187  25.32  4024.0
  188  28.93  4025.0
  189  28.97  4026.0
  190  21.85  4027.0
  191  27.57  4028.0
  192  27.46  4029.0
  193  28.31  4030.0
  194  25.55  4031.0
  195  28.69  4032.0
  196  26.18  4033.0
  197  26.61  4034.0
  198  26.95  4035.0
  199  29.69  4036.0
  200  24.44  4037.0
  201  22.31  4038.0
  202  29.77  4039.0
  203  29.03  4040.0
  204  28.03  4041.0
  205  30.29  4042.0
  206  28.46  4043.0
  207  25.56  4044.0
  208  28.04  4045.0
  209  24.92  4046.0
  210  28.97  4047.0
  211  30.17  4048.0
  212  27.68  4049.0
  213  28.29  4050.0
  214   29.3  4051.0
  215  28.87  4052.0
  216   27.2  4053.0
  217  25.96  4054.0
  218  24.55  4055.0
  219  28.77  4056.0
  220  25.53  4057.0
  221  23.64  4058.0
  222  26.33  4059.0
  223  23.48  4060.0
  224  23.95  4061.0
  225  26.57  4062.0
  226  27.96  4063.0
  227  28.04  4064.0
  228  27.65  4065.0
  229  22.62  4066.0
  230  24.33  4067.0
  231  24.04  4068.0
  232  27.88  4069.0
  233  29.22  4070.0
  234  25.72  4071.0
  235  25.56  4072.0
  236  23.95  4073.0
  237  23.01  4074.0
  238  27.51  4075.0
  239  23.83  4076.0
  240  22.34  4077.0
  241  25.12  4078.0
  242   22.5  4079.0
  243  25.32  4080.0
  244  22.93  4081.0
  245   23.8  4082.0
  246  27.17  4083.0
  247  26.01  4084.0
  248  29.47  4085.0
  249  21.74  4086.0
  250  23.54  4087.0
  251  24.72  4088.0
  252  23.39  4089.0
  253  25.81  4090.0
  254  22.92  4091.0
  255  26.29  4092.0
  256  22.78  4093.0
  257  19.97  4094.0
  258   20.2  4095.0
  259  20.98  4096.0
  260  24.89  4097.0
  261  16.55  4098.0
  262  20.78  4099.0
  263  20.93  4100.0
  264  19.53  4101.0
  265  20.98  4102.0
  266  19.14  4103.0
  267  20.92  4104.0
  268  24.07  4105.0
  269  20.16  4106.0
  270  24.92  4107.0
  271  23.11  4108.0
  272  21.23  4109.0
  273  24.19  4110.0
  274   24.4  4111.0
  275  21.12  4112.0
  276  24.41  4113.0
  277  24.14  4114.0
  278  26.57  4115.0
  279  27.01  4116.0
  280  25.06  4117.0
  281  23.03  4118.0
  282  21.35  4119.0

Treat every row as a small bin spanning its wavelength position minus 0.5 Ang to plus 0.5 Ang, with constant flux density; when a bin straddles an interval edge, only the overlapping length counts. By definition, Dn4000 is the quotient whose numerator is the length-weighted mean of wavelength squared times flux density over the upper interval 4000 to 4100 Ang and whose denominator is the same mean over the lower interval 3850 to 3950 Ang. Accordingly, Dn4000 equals 1.3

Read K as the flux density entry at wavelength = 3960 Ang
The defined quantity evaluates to 24.24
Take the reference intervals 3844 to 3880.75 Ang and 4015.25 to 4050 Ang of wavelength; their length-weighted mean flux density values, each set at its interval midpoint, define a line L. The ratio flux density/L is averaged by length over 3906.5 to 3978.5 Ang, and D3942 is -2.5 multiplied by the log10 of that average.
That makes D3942 0.18 mag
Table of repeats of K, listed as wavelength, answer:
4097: 24.89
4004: 24.94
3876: 20.83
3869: 23.64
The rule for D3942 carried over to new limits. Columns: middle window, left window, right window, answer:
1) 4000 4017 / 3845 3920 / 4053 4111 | -0.20 mag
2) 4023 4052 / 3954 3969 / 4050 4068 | -0.12 mag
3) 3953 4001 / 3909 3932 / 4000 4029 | 0.21 mag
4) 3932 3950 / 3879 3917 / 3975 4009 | 0.02 mag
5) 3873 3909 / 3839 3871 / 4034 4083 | 0.16 mag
